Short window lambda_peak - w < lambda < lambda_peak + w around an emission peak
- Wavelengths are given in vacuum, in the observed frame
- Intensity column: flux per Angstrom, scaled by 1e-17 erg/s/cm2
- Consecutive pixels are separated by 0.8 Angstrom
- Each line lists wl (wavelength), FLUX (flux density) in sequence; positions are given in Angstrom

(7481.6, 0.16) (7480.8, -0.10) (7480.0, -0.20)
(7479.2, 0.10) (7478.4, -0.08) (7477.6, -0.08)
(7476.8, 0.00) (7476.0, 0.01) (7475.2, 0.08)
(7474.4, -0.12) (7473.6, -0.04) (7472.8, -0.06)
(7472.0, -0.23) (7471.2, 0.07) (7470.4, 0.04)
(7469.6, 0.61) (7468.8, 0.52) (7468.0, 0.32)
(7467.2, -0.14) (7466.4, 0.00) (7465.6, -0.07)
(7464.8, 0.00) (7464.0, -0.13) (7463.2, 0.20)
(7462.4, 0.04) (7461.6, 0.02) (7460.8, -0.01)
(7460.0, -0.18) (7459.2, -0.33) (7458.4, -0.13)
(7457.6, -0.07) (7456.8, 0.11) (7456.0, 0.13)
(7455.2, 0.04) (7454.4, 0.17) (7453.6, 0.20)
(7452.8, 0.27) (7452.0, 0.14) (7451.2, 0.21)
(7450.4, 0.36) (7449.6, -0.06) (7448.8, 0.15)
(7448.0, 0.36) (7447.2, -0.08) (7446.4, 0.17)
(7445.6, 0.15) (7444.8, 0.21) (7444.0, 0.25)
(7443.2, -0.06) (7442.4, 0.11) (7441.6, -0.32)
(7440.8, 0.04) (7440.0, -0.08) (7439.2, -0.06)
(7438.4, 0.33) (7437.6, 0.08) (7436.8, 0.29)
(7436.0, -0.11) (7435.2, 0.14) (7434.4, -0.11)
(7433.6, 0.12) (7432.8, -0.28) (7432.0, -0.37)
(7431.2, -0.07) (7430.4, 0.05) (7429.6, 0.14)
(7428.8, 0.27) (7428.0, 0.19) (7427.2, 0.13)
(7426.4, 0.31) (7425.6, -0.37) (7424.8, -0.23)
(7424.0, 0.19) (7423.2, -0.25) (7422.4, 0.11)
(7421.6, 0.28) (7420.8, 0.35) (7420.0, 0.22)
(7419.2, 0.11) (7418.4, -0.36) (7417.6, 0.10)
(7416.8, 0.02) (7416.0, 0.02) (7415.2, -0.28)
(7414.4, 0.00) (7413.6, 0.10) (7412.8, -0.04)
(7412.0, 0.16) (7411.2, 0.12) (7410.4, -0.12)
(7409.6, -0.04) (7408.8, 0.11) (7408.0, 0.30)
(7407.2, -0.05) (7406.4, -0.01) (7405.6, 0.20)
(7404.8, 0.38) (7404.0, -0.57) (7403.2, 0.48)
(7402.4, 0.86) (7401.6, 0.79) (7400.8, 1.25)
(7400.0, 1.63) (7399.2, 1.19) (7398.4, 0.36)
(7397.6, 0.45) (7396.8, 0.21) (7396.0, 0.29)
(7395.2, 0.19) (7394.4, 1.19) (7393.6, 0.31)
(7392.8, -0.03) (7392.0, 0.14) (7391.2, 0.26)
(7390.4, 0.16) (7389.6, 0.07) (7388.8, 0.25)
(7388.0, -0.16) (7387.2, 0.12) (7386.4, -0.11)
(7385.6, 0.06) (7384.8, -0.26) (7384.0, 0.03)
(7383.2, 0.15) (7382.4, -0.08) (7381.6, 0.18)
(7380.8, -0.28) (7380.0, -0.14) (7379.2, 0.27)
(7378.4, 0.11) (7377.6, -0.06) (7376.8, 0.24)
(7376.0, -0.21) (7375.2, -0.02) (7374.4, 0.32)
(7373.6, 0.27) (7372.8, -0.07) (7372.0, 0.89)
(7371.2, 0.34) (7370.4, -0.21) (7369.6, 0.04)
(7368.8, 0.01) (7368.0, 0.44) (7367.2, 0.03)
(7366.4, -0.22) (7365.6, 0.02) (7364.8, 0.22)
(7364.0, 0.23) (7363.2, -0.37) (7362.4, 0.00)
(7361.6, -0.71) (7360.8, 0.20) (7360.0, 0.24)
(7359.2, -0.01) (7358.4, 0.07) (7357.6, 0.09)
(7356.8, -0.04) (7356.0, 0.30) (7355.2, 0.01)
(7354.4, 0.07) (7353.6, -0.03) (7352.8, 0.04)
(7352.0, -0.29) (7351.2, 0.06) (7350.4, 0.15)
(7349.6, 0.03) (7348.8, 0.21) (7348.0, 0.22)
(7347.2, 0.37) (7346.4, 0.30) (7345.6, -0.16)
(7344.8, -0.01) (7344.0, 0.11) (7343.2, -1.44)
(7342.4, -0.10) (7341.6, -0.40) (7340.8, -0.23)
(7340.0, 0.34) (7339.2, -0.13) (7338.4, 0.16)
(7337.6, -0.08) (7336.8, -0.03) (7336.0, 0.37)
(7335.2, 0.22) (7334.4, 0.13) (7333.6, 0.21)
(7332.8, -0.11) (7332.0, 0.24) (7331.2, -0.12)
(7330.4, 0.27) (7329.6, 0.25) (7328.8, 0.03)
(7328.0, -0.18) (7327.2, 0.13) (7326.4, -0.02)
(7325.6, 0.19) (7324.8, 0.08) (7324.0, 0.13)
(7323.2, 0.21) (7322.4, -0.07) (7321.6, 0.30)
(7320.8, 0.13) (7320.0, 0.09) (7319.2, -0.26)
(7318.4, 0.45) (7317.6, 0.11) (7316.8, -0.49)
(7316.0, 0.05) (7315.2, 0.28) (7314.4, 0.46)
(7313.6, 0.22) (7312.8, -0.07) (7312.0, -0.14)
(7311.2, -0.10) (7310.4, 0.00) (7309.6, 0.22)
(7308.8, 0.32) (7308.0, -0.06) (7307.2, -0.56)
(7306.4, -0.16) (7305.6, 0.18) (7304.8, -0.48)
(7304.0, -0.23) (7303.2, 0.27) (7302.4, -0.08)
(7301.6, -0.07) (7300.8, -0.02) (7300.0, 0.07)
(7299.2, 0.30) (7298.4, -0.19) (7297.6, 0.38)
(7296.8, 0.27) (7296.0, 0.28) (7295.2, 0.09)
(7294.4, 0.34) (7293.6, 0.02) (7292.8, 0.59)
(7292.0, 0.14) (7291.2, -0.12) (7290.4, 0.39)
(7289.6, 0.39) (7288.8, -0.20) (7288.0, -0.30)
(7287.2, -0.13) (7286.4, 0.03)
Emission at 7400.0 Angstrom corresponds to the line [O II]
